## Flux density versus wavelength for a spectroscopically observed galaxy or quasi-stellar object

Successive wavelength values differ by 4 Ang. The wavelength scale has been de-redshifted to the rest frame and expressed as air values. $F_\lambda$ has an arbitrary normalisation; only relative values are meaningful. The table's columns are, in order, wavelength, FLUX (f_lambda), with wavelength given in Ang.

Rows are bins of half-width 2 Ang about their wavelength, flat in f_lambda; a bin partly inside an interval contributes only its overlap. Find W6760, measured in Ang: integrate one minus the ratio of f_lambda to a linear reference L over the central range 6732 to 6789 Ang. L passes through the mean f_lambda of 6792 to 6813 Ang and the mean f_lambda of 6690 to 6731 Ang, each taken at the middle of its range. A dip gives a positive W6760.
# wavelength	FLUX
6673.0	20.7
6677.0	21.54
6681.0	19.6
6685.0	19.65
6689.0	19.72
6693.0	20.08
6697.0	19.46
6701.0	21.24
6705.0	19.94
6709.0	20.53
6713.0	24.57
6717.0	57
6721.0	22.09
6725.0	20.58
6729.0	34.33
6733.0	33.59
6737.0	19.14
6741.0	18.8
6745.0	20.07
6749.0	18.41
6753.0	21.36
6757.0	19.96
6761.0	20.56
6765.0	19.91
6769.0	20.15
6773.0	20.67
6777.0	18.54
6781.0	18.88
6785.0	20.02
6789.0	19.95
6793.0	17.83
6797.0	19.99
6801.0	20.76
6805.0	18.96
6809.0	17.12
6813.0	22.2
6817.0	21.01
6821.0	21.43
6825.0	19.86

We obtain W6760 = 4.6 Ang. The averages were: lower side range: 25.8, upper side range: 19.3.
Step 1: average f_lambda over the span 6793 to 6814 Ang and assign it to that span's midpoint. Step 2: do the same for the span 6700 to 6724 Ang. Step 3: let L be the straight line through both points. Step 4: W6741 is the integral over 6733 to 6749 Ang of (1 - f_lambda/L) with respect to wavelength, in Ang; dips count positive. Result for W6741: 2.6 Ang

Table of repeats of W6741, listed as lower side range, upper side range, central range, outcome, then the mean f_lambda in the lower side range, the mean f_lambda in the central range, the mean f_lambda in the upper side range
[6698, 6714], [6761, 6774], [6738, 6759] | 0.89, 21.3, 19.7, 20.3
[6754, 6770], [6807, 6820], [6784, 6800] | 0.57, 20.2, 19.5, 20.2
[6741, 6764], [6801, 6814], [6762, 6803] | -0.06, 20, 19.7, 19.4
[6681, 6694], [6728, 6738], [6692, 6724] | -1.64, 19.8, 25.6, 29.5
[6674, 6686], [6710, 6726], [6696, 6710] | 3.37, 20.4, 20.3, 31.1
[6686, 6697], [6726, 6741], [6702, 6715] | 0.64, 19.8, 21.6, 27.1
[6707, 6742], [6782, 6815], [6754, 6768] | 2.15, 28.1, 20.2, 19.6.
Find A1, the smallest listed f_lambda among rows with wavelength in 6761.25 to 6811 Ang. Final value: 17.12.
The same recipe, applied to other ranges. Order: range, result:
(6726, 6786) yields 18.41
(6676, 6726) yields 19.46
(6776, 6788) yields 18.54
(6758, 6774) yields 19.91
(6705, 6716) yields 19.94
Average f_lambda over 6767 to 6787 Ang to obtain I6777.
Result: 19.7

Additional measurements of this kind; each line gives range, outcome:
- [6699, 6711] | 20.6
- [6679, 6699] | 19.7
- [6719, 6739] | 25.9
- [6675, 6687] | 20.3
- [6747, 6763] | 20.1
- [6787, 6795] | 18.9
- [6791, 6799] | 18.9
